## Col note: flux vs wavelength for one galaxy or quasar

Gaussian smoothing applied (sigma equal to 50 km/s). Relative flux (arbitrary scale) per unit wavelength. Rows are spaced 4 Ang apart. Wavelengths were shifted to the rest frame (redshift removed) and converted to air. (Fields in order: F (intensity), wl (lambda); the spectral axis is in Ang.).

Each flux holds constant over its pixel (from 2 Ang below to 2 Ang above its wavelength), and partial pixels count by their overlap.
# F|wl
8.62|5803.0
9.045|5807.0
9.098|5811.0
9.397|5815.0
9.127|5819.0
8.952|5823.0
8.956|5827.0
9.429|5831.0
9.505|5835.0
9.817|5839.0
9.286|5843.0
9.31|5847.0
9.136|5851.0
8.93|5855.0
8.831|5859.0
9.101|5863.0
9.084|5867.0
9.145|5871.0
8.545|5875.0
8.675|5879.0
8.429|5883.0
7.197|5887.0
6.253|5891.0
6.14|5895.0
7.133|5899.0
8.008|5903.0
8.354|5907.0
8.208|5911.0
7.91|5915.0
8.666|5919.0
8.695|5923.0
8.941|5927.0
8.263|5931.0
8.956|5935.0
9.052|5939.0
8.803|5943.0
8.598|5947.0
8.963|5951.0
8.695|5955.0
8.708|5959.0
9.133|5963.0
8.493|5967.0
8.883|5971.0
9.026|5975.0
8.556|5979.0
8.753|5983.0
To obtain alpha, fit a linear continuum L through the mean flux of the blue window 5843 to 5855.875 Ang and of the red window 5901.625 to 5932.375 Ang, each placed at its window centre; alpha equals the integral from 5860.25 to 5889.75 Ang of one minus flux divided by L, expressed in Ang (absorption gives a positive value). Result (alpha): 1.12 Ang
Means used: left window 9.17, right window 8.39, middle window 8.54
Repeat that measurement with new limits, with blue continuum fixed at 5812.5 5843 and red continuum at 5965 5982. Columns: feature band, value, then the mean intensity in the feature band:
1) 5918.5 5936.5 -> 0.4 Ang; 8.7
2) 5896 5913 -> 2.2 Ang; 7.82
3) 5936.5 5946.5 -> 0.0 Ang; 8.88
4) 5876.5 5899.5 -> 4.4 Ang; 7.34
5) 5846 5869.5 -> 0.3 Ang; 9.06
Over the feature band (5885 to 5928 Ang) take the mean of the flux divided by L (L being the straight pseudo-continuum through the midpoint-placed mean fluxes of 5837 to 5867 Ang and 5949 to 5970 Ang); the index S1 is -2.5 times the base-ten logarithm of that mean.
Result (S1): 0.16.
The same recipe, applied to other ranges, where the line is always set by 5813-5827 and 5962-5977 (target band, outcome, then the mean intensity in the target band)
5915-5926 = 0.05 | 8.56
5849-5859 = 0.01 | 8.99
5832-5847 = -0.05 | 9.5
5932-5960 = 0.01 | 8.81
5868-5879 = 0.02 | 8.84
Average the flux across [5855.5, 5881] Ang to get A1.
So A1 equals 8.9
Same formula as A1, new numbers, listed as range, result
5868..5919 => 7.89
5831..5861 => 9.27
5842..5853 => 9.24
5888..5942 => 8.04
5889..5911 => 7.27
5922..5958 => 8.77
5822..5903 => 8.57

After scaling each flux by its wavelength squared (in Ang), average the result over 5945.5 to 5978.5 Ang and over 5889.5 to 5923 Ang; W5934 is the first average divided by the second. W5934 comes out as 1.17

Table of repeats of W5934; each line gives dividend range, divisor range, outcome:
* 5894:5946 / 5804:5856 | 0.93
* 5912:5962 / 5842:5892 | 1.03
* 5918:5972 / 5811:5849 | 0.98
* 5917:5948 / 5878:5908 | 1.19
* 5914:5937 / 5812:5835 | 0.97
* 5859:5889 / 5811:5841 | 0.94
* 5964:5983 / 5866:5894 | 1.12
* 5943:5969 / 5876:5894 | 1.18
